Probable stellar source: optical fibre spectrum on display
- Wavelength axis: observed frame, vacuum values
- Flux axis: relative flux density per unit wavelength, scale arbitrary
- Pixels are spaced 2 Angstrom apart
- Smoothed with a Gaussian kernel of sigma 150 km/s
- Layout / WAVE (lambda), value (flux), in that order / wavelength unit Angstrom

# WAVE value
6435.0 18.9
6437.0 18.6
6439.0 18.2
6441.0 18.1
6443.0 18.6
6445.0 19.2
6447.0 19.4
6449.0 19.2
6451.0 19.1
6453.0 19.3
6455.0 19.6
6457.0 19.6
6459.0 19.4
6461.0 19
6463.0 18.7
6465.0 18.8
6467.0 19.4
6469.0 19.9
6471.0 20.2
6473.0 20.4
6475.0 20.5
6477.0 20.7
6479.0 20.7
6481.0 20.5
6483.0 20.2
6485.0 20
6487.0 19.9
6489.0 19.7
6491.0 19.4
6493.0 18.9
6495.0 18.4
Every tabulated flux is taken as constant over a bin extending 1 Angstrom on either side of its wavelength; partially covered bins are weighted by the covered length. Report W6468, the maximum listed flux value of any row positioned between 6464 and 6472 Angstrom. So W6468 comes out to 20.2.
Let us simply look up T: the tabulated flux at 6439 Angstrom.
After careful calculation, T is 18.2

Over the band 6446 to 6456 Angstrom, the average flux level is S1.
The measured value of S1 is 19.3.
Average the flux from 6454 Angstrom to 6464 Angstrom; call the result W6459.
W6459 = 19.3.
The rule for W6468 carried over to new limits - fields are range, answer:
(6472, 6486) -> 20.7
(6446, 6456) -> 19.6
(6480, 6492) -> 20.5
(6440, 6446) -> 19.2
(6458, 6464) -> 19.4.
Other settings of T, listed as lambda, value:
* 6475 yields 20.5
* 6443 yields 18.6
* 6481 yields 20.5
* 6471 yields 20.2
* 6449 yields 19.2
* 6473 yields 20.4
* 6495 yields 18.4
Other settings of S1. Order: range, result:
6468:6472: 20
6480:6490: 20.1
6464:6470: 19.4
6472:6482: 20.6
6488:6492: 19.5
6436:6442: 18.3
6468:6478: 20.3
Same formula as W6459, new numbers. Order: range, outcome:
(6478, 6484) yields 20.5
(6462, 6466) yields 18.8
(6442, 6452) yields 19.1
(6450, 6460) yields 19.4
